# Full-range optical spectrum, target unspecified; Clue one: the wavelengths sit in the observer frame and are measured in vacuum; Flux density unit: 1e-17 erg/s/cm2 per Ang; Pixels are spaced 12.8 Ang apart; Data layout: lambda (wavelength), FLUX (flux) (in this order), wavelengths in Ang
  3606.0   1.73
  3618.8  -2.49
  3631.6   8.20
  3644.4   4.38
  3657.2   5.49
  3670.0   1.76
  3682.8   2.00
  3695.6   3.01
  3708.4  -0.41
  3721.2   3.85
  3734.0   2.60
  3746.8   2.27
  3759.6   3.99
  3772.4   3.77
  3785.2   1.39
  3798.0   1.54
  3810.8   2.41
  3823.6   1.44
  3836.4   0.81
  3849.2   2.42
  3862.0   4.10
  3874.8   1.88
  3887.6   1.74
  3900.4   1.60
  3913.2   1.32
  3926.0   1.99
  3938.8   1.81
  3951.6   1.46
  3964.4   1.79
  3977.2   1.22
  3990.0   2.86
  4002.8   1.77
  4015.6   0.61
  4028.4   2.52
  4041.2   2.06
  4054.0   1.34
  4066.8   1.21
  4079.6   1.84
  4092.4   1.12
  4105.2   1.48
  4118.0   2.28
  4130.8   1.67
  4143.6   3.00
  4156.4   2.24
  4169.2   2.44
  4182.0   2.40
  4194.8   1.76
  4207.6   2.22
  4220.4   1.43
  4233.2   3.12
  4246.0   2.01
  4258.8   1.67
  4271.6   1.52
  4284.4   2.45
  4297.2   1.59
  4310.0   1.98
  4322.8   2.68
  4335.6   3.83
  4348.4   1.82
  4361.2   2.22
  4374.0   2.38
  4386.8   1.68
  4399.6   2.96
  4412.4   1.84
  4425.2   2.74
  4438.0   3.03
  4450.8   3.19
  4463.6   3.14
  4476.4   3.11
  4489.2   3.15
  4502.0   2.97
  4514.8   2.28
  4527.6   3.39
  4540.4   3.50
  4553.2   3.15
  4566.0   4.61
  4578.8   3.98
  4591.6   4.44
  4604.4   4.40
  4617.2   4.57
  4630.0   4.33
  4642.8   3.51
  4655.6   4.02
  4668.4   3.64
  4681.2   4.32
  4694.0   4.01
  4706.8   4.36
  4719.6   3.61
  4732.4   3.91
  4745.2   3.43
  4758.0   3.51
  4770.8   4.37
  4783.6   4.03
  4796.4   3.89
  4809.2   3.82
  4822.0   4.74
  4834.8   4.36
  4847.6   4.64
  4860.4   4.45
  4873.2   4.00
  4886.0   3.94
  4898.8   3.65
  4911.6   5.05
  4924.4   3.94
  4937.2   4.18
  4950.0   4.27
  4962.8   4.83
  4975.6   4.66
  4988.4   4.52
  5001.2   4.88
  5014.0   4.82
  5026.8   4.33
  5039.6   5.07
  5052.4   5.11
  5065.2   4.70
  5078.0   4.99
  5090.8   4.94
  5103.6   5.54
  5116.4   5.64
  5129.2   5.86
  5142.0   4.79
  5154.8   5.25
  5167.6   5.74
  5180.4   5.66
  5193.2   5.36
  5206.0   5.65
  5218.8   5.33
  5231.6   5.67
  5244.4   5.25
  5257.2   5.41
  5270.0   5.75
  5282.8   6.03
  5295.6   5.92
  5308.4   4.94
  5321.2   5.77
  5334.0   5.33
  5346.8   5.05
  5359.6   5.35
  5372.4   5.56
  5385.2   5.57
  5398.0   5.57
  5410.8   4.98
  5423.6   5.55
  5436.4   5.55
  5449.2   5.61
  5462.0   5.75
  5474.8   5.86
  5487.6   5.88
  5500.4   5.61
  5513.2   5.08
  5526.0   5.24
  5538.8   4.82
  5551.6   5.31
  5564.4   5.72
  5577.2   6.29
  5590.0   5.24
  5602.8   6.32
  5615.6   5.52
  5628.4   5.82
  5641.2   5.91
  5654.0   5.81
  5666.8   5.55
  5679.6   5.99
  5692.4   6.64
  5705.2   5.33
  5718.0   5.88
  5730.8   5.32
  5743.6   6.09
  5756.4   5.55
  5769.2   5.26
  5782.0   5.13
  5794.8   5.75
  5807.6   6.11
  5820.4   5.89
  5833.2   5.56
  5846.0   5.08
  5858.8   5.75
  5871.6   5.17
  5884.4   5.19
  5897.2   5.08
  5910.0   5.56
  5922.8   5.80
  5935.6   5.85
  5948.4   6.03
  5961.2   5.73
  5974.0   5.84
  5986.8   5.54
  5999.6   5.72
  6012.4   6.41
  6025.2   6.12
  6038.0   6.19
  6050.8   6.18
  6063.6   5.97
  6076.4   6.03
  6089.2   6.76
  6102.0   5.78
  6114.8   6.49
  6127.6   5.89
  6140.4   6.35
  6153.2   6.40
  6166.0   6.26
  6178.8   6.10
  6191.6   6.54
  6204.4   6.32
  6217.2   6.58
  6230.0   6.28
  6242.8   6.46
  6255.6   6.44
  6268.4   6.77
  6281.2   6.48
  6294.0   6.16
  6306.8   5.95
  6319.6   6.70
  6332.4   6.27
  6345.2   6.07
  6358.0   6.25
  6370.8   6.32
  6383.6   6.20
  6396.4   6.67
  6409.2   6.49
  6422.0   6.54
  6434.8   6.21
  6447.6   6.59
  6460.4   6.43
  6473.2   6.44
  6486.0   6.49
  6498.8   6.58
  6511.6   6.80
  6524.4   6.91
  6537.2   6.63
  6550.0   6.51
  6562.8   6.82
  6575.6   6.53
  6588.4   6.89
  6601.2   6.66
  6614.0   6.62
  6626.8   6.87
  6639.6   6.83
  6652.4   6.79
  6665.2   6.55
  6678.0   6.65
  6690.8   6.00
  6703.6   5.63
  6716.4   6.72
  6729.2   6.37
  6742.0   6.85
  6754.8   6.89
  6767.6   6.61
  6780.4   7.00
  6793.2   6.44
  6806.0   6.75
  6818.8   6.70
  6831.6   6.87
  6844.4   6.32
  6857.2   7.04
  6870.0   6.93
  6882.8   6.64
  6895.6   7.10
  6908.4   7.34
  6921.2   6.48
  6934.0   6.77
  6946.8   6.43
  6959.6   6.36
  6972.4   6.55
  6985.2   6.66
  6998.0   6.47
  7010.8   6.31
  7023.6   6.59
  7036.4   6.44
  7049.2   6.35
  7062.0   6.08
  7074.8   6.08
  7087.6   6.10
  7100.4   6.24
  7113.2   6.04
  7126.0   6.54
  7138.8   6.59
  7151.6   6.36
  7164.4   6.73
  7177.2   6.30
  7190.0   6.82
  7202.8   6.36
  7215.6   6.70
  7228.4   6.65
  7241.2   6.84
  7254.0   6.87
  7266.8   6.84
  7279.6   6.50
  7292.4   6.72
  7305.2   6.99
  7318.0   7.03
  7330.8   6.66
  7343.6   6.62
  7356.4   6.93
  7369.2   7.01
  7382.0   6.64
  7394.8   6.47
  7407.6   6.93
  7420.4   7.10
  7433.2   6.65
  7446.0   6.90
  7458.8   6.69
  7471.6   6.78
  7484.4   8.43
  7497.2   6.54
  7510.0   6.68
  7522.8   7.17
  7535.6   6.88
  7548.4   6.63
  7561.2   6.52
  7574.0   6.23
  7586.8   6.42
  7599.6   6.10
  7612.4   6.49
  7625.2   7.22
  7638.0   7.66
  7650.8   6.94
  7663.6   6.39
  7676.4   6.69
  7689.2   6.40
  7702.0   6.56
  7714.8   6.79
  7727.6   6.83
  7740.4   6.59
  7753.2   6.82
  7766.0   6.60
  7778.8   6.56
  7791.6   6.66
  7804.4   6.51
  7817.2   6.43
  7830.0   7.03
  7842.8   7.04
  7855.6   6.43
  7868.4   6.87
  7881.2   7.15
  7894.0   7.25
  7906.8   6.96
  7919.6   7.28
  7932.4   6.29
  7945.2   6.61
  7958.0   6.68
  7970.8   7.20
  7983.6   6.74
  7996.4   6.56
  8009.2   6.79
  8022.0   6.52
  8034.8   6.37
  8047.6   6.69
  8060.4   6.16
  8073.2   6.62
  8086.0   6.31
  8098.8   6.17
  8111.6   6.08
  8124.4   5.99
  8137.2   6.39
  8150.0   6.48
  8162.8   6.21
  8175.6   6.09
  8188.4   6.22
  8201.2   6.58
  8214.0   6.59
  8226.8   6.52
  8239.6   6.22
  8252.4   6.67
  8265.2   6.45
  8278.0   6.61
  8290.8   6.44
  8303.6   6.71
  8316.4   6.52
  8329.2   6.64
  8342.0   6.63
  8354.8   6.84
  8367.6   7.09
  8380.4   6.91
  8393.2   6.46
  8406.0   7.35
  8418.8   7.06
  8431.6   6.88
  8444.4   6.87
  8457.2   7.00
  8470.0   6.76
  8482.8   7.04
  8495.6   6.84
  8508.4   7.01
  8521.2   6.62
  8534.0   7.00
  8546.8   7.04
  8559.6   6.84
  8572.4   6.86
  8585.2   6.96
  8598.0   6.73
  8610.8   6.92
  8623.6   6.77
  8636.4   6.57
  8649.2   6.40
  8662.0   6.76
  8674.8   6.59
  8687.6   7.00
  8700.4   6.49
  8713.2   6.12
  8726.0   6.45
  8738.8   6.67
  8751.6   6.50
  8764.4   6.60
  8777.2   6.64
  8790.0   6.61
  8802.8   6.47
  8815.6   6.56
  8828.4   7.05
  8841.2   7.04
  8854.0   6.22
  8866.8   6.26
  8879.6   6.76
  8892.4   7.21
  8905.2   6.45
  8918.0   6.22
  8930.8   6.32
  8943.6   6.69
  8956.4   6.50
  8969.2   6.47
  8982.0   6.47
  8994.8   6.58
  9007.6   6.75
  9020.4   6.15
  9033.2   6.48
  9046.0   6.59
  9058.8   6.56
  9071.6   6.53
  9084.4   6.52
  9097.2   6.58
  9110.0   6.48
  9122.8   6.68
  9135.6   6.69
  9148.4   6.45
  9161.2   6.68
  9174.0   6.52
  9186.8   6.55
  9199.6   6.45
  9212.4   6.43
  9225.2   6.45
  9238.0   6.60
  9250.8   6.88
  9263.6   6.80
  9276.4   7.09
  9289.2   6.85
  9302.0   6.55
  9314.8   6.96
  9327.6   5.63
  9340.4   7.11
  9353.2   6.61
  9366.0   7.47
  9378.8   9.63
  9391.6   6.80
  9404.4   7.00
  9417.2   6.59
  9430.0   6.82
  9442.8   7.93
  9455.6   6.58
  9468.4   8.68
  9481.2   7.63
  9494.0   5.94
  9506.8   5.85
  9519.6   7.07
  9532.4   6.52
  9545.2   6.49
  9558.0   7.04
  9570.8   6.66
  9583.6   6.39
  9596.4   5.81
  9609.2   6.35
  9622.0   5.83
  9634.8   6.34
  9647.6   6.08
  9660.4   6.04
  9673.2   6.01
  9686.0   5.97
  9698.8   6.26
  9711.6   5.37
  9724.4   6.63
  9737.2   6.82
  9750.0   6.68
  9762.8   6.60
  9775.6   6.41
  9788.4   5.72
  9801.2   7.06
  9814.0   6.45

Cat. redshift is 0.136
